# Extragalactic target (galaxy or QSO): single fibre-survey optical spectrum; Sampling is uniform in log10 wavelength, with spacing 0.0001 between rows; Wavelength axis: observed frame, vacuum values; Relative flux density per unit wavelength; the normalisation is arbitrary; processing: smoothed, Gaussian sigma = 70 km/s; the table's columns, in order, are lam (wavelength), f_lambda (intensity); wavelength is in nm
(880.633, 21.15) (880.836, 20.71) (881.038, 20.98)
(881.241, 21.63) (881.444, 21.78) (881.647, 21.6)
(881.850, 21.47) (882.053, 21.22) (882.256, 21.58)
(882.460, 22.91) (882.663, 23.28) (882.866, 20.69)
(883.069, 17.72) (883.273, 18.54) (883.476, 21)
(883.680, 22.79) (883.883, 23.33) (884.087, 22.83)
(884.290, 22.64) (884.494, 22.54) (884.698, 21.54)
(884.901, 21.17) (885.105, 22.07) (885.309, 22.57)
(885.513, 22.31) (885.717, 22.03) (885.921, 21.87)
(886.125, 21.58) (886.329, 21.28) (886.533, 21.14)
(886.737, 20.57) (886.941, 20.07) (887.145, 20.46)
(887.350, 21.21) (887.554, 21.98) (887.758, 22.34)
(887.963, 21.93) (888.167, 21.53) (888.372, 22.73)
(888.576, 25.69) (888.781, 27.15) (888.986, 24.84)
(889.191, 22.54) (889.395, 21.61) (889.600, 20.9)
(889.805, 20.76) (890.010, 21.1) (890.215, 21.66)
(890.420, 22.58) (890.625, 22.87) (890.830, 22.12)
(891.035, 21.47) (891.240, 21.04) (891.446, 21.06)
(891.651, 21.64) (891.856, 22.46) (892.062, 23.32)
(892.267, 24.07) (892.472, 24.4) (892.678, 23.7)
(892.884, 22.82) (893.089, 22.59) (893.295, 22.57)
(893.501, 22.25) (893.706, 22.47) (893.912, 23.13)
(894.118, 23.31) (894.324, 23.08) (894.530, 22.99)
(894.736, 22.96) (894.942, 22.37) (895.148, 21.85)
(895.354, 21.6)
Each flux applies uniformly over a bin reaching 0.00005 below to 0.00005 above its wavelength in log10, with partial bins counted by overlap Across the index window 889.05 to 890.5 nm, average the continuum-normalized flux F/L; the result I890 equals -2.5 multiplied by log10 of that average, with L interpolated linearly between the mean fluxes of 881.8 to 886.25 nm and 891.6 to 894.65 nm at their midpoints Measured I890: 0.043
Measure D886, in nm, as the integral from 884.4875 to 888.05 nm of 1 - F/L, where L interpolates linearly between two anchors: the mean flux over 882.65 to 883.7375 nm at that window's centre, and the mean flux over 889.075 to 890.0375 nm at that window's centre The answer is -0.115 nm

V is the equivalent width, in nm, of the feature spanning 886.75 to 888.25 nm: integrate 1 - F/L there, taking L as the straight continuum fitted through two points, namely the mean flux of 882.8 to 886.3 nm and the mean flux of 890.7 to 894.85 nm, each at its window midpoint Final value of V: 0.05 nm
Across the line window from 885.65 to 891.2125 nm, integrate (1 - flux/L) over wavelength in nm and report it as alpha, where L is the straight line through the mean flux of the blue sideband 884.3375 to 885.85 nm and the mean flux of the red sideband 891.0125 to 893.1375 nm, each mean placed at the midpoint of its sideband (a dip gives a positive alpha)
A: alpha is 0.07 nm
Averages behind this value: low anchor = 22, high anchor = 22.6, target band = 22.1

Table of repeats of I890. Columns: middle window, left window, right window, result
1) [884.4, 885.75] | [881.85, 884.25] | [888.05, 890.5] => -0.01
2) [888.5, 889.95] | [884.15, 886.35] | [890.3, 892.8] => -0.04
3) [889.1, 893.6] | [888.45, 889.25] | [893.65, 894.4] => 0.09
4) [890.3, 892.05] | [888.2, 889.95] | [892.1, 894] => 0.06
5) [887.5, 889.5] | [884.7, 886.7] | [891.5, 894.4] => -0.05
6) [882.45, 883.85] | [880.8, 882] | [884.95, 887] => 0.02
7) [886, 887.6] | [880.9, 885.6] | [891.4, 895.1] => 0.05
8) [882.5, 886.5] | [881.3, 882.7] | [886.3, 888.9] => 0.02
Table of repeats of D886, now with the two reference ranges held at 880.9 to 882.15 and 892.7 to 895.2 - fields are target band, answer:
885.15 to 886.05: -0.01 nm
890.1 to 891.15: 0.01 nm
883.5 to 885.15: -0.04 nm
